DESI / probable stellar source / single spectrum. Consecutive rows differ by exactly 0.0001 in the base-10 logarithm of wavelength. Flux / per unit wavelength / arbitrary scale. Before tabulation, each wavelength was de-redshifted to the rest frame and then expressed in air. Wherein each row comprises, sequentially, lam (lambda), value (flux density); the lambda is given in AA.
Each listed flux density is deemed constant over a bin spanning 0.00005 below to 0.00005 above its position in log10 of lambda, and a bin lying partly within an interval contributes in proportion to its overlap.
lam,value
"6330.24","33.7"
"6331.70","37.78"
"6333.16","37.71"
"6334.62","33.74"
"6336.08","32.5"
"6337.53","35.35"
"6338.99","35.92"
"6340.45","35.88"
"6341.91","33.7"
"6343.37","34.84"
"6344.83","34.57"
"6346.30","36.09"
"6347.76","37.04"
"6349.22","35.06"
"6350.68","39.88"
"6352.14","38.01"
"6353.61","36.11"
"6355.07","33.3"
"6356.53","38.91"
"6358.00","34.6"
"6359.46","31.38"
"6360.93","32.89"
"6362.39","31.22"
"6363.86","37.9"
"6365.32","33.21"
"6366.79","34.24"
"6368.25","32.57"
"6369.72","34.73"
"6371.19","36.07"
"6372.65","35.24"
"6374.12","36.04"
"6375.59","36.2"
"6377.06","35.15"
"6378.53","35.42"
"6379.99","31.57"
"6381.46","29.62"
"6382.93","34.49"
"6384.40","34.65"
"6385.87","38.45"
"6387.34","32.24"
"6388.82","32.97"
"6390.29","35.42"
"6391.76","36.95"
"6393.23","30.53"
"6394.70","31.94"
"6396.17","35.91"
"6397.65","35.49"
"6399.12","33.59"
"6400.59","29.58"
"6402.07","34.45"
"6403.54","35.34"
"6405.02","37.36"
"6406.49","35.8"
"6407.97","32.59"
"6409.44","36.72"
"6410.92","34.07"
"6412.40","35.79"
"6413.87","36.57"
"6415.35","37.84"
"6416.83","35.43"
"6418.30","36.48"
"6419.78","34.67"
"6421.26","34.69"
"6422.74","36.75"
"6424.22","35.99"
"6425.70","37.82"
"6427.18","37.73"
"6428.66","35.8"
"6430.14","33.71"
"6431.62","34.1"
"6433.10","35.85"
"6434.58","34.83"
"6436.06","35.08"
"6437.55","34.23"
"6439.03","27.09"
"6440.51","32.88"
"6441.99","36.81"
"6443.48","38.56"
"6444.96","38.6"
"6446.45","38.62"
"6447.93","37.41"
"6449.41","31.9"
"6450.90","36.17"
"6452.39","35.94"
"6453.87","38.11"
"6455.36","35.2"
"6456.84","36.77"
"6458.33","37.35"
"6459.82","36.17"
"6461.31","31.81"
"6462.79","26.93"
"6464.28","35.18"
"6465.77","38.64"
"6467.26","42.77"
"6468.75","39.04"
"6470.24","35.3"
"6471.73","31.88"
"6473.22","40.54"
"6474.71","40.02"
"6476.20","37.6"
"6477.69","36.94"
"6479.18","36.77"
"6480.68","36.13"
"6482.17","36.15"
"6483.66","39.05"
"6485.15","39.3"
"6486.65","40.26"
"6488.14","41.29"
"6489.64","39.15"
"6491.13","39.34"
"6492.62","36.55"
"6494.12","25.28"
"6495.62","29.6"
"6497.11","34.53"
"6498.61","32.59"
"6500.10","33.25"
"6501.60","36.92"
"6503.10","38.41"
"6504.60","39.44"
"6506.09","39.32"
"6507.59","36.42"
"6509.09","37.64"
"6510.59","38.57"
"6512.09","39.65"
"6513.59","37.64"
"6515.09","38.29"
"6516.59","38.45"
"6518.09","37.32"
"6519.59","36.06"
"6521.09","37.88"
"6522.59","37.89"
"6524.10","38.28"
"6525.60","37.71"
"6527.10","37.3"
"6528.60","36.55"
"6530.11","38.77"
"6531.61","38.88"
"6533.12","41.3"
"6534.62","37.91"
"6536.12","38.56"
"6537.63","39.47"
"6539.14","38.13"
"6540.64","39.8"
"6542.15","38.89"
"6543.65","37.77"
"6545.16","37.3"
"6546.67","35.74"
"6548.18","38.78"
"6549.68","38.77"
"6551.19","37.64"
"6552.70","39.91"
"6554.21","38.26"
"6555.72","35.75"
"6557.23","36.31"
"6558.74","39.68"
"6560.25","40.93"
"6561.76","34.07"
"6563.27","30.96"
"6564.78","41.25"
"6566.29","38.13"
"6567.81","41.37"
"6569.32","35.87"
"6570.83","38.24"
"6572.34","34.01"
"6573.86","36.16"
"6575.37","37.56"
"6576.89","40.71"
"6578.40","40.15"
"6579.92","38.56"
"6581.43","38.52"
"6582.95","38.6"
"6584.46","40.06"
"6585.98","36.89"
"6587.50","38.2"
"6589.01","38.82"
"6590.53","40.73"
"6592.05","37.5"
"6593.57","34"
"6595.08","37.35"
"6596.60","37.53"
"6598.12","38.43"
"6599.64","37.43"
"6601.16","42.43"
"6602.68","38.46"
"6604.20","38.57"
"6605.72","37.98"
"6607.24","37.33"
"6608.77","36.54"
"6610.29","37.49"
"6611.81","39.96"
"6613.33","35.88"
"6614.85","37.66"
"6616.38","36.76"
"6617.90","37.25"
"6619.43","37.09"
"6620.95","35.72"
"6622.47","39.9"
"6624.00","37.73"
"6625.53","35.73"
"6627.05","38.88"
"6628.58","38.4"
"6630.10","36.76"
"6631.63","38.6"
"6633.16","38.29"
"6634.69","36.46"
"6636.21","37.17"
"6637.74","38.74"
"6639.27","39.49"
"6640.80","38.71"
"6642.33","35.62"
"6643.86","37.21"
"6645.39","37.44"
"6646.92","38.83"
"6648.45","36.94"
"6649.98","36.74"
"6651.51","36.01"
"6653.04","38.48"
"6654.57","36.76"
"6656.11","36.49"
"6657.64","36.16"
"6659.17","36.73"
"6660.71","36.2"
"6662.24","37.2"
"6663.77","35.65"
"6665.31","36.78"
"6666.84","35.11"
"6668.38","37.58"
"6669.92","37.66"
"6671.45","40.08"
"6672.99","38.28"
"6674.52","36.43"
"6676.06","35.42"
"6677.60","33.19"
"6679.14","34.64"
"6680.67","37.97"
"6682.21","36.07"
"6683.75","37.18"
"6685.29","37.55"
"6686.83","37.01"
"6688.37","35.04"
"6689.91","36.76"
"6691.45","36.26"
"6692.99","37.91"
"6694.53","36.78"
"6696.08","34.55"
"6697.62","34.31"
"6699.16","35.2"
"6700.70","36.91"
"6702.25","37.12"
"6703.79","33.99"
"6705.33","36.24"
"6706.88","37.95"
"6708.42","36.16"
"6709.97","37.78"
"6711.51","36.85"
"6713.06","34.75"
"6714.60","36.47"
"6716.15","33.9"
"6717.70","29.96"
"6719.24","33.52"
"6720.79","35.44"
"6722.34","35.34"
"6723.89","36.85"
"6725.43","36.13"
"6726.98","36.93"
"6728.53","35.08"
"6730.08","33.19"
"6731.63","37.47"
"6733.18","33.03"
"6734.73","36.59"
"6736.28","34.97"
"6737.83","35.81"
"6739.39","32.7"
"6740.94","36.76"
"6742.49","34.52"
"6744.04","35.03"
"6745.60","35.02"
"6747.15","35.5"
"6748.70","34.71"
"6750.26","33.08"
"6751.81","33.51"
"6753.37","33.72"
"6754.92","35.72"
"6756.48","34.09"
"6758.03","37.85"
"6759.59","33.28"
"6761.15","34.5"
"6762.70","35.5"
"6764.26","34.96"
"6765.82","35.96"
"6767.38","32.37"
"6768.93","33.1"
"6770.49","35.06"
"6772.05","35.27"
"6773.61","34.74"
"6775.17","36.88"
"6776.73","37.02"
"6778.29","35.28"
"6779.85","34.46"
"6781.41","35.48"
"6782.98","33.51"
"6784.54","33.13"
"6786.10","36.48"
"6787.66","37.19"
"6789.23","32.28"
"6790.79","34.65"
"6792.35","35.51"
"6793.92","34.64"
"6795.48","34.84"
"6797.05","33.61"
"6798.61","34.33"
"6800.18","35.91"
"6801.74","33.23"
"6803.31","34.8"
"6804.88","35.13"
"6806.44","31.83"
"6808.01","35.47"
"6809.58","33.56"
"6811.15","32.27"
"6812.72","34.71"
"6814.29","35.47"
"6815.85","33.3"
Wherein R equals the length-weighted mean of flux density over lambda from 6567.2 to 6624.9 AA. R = 38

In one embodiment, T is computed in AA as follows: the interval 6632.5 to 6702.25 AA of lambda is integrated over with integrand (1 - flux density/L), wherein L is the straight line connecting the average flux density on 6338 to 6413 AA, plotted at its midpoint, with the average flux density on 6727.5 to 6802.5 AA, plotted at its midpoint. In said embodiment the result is -4.0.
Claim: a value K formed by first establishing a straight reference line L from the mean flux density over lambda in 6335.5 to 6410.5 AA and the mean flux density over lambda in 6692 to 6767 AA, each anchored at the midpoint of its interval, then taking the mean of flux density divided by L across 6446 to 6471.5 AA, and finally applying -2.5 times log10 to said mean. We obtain -0.03 mag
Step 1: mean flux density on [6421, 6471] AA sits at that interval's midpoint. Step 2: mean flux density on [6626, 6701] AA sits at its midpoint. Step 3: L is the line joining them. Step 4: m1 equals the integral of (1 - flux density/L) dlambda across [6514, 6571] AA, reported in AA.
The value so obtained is -2.8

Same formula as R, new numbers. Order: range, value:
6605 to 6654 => 37.6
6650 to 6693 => 36.6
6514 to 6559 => 38.1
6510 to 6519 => 38.3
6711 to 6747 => 35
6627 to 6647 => 37.8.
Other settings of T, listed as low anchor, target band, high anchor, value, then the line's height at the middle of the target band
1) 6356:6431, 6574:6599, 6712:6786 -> -2.5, 34.8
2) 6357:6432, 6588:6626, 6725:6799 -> -3.2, 34.8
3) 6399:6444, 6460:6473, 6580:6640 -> 0.1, 35.8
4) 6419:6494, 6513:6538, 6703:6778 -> -1.5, 36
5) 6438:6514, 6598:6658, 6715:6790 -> -3.6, 35.6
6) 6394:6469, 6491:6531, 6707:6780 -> -1.5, 35.3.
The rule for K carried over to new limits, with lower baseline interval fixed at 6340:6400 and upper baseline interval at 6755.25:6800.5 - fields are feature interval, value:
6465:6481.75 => -0.09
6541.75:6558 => -0.09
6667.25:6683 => -0.06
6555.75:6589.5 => -0.09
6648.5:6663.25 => -0.06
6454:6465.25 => 0.01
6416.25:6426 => -0.04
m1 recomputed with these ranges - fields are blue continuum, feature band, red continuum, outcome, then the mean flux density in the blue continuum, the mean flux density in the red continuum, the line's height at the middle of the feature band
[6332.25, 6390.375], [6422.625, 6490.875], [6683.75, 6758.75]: -2.70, 34.9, 35.5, 35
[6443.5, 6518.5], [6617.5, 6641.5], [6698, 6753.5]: -1.33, 36.7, 35.2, 35.8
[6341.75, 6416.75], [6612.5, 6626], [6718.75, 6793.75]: -0.85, 34.8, 35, 34.9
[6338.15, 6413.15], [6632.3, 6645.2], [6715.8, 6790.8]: -1.07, 34.7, 34.9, 34.8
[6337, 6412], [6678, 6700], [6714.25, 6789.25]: -0.83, 34.7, 34.9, 34.9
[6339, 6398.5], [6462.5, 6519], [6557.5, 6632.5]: -0.82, 34.8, 37.9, 36.4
